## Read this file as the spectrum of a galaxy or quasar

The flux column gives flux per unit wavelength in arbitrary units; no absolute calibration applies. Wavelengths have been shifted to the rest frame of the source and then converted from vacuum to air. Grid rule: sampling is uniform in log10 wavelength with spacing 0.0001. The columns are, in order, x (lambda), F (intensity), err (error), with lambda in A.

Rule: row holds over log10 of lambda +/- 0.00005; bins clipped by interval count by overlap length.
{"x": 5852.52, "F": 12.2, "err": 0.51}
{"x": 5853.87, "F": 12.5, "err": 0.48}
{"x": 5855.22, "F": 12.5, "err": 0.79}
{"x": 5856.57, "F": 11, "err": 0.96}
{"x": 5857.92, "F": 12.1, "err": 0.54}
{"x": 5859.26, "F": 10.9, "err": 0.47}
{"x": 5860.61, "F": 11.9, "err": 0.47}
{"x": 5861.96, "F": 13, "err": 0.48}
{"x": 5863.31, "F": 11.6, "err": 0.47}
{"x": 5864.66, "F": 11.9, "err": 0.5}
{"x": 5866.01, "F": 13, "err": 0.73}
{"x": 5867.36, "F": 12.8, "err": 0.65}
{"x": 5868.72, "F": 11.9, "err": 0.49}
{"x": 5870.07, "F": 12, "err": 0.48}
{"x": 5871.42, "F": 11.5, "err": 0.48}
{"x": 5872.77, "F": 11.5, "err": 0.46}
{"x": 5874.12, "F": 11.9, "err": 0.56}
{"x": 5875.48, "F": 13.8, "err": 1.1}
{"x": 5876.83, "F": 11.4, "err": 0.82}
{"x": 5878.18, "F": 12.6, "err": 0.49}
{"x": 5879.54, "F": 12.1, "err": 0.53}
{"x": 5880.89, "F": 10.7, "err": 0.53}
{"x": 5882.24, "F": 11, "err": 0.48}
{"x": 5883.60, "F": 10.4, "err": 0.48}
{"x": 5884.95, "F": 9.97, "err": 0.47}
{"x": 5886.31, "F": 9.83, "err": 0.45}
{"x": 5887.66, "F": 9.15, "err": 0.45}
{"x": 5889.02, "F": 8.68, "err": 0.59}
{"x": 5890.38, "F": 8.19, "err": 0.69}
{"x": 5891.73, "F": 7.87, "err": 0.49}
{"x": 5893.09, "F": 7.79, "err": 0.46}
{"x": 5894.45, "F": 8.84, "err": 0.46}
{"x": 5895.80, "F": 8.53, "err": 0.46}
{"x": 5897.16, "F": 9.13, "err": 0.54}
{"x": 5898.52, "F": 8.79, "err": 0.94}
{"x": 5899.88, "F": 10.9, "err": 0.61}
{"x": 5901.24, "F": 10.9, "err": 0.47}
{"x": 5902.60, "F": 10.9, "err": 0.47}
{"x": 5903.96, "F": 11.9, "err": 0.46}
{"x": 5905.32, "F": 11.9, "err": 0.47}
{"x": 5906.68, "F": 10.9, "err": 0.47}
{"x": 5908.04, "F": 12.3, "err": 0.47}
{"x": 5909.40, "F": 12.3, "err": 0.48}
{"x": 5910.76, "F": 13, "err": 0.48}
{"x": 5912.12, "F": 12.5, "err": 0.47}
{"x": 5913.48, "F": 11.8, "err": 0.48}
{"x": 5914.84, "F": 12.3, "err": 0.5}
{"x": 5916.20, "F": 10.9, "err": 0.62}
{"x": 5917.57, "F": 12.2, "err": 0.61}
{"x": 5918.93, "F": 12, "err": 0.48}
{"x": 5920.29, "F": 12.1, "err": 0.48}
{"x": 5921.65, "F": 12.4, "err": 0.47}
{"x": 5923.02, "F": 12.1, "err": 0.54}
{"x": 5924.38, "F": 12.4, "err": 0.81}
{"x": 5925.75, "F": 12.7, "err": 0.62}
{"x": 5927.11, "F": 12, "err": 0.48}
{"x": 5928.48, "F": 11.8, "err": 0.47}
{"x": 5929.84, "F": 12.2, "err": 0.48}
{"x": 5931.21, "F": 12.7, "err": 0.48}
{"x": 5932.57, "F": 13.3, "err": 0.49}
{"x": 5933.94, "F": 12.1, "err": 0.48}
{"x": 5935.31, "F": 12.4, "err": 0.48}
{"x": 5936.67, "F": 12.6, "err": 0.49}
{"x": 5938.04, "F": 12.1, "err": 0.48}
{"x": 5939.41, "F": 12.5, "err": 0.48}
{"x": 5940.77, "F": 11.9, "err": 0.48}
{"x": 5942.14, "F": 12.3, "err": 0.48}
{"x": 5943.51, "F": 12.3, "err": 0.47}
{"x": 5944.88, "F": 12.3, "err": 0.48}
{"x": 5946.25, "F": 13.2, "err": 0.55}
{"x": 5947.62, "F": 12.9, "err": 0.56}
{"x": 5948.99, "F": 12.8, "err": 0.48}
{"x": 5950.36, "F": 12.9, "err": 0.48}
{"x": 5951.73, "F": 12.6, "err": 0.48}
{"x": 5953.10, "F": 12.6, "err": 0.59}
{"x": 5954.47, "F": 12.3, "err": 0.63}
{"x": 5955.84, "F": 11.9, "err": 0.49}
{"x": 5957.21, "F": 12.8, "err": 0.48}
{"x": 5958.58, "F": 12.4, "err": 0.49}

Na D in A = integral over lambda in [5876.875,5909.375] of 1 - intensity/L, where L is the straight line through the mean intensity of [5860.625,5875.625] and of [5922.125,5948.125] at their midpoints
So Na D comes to 5.5 A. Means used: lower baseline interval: 12.2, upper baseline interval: 12.4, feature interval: 10.2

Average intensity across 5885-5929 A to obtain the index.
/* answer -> 10.9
